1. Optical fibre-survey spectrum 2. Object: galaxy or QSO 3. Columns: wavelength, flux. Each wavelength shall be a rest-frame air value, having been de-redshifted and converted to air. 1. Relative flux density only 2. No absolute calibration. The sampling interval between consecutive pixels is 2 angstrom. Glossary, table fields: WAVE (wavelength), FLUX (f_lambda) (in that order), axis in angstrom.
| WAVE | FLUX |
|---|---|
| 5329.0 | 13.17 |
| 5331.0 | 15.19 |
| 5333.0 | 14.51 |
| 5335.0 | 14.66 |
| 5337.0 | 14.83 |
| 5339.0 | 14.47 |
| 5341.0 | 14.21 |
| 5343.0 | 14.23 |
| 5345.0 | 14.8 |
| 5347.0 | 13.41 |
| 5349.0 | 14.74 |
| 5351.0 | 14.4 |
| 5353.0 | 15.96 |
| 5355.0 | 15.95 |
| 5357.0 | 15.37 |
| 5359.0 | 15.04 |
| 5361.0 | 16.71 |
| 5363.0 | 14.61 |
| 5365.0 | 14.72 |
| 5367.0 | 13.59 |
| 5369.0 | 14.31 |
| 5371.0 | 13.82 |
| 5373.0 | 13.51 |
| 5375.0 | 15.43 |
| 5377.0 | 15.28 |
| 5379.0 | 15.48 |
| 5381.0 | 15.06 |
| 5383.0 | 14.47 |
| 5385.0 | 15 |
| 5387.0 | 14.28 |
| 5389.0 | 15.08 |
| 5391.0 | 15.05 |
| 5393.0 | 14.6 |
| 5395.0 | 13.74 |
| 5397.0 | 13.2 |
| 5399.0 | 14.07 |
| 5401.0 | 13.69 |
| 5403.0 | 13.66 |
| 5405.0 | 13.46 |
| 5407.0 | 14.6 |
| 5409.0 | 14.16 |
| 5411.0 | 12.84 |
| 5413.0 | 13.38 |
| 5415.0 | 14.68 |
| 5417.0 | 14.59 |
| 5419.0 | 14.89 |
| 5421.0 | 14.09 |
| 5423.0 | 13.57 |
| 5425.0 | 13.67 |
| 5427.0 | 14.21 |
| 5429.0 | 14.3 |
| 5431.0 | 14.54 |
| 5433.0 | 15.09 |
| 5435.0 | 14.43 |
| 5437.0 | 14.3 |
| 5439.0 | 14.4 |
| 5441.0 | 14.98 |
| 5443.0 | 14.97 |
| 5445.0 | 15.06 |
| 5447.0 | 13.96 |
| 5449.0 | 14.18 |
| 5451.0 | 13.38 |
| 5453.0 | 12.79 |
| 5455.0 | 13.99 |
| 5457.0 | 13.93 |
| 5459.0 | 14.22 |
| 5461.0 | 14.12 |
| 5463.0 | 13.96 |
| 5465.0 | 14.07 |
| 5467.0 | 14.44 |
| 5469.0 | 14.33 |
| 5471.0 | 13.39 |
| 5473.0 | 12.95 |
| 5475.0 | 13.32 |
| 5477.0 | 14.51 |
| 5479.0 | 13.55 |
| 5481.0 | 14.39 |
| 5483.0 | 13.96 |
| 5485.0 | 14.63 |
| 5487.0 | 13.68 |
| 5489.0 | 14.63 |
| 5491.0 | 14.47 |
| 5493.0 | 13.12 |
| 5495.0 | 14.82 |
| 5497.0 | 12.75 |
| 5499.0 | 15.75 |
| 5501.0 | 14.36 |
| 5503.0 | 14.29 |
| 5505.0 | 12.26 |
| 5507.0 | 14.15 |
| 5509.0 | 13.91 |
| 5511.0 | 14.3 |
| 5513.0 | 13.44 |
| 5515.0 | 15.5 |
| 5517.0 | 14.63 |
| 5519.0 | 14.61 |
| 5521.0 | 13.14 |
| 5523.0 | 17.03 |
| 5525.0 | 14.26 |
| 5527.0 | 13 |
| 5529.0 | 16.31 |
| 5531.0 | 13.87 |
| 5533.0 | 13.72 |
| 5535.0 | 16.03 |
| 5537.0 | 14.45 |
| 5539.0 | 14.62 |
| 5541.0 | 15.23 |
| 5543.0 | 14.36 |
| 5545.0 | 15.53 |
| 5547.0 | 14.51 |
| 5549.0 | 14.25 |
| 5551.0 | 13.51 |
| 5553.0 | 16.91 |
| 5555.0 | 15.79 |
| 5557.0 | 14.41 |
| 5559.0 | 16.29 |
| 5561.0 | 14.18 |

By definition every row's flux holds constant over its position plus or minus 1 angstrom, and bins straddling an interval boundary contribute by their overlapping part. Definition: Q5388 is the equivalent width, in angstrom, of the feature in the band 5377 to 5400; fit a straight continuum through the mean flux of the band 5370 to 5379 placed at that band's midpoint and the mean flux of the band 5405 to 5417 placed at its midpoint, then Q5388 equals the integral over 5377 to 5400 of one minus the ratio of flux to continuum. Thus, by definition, -0.3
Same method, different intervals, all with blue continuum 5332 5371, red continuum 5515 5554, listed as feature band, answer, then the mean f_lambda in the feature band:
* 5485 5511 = 1.2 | 14.1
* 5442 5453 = 0.4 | 14.2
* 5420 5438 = 0.6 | 14.2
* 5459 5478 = 1.1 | 13.9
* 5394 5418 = 1.5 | 13.8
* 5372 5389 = -0.1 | 14.8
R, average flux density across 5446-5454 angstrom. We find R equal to 13.6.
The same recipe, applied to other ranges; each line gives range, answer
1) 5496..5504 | 14.3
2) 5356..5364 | 15.4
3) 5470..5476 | 13.2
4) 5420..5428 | 13.9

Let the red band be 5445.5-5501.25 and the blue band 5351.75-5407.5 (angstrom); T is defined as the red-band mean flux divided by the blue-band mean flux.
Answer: 0.96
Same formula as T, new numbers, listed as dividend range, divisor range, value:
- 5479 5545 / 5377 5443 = 1.00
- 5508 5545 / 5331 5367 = 0.98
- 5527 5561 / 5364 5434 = 1.04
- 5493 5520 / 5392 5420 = 1.01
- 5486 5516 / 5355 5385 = 0.95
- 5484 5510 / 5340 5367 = 0.94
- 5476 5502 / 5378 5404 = 0.99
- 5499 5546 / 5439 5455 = 1.02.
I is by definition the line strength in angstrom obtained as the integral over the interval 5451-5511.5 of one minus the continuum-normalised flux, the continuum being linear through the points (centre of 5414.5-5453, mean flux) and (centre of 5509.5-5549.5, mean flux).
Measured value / 2.2 angstrom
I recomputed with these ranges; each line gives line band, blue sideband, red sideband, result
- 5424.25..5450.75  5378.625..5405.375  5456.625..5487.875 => -0.59 angstrom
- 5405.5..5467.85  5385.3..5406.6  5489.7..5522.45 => -0.21 angstrom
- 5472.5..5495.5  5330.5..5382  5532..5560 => 1.39 angstrom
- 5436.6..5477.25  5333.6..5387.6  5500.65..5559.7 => 1.74 angstrom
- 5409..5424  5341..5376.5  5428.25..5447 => 0.66 angstrom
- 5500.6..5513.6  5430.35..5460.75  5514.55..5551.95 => 0.66 angstrom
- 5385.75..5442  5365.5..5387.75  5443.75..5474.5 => 0.29 angstrom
